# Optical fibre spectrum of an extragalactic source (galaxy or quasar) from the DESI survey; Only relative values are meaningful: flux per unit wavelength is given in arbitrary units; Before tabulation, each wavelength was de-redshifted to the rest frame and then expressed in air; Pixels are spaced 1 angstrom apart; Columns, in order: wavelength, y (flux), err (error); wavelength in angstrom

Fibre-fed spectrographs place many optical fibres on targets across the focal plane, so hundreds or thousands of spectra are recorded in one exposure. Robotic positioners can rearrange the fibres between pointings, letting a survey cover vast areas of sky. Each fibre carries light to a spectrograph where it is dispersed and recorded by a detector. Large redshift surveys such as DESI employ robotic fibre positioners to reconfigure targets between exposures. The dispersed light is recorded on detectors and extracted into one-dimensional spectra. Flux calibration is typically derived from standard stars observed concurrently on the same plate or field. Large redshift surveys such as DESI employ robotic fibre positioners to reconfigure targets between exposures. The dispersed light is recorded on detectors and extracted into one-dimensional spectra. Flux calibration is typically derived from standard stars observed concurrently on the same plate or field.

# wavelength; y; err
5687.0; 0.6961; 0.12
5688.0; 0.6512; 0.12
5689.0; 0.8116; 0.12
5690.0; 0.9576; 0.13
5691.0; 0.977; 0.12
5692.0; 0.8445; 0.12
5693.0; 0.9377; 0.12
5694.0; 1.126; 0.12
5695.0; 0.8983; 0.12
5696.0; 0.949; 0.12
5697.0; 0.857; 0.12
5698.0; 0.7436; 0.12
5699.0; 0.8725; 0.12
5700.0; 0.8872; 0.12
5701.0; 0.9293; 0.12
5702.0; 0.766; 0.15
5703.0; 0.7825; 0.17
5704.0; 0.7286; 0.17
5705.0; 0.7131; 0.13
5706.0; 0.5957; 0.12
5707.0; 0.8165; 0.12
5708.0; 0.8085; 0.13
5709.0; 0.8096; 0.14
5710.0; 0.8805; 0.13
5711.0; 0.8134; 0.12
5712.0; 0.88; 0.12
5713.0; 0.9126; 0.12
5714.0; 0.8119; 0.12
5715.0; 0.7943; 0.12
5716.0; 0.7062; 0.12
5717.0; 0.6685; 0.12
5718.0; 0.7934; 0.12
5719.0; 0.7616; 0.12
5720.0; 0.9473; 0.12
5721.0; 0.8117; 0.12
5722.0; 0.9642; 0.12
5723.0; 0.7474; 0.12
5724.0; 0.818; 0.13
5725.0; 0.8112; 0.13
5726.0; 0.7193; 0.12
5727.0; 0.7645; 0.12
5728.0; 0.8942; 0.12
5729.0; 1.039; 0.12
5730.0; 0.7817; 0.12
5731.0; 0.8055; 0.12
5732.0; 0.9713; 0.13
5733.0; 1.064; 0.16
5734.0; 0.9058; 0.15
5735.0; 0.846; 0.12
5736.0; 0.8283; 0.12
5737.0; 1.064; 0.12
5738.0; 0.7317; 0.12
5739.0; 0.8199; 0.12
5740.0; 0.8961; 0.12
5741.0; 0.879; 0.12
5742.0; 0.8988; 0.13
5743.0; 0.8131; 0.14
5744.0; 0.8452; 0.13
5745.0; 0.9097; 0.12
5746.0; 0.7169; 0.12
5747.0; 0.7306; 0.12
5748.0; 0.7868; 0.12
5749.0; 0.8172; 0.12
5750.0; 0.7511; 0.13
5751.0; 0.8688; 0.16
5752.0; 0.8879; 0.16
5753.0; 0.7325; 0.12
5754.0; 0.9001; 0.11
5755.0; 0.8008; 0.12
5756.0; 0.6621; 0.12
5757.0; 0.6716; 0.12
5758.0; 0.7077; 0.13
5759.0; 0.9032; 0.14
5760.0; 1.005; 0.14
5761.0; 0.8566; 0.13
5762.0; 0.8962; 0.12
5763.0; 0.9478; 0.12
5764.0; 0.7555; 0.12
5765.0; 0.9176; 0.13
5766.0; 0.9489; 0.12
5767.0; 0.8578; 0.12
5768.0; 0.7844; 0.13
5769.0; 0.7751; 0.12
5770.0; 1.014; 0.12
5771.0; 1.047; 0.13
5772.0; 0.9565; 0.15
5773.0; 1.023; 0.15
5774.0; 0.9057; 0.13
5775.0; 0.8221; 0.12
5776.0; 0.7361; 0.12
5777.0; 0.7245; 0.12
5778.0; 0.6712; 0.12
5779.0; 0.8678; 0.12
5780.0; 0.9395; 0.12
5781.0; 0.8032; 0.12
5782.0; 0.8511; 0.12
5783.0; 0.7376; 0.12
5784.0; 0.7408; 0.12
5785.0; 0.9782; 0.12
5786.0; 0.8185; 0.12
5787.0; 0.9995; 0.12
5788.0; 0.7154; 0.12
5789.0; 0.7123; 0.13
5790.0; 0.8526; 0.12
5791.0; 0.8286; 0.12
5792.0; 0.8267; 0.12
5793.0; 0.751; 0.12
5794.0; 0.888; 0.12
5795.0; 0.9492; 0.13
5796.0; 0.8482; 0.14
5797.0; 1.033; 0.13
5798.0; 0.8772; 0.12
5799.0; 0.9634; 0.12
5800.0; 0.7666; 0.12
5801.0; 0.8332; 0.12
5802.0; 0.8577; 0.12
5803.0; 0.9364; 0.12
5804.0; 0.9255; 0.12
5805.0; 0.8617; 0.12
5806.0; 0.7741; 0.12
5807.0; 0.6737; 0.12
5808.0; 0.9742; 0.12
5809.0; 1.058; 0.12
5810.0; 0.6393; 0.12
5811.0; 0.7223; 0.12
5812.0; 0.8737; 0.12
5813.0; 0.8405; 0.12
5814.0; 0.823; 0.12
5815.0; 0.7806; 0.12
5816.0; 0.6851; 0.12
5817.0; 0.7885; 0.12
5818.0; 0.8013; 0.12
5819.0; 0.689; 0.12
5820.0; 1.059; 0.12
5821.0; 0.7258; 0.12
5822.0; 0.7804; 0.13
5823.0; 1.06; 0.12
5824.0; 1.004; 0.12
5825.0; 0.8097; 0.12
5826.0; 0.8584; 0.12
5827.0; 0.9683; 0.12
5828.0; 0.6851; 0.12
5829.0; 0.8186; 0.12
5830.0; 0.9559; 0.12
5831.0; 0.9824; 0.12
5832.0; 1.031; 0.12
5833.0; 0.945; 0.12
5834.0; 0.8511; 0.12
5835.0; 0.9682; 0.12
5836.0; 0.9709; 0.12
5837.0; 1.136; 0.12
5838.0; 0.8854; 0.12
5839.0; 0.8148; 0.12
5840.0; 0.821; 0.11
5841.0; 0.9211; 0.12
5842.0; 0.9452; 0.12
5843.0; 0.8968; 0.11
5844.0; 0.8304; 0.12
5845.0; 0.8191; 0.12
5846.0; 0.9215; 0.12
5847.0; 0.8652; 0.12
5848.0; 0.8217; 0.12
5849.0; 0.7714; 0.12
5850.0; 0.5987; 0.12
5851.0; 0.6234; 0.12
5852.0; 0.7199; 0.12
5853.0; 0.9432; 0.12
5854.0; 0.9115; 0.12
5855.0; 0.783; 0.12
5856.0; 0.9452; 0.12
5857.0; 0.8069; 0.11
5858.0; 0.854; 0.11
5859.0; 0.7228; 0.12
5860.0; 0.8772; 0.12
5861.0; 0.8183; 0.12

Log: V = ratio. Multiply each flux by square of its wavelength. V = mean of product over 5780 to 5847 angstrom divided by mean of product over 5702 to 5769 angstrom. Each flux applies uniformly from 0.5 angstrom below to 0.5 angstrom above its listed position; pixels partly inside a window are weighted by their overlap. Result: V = 1.1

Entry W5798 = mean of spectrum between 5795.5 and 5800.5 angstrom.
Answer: 0.898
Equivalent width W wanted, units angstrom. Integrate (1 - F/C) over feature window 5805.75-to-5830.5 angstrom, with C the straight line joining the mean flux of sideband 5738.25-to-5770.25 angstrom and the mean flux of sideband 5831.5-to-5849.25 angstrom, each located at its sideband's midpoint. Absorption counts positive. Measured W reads 1.41 angstrom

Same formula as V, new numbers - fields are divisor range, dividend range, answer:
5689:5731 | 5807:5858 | 1.07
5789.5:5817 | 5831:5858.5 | 1.04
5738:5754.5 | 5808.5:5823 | 1.01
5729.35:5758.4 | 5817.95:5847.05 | 1.11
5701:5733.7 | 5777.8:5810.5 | 1.06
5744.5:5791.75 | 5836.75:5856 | 1.03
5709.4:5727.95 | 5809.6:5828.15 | 1.05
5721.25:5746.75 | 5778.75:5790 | 0.99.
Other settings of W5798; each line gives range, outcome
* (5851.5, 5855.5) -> 0.839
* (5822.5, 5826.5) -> 0.933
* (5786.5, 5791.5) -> 0.822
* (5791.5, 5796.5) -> 0.853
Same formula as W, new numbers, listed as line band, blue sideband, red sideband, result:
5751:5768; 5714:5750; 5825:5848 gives 0.3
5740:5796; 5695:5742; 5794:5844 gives 1.0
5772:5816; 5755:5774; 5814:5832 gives 1.1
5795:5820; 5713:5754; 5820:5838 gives 1.6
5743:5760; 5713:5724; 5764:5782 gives 0.9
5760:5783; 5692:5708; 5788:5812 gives -0.6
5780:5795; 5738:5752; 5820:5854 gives 0.3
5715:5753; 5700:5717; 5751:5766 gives -1.0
